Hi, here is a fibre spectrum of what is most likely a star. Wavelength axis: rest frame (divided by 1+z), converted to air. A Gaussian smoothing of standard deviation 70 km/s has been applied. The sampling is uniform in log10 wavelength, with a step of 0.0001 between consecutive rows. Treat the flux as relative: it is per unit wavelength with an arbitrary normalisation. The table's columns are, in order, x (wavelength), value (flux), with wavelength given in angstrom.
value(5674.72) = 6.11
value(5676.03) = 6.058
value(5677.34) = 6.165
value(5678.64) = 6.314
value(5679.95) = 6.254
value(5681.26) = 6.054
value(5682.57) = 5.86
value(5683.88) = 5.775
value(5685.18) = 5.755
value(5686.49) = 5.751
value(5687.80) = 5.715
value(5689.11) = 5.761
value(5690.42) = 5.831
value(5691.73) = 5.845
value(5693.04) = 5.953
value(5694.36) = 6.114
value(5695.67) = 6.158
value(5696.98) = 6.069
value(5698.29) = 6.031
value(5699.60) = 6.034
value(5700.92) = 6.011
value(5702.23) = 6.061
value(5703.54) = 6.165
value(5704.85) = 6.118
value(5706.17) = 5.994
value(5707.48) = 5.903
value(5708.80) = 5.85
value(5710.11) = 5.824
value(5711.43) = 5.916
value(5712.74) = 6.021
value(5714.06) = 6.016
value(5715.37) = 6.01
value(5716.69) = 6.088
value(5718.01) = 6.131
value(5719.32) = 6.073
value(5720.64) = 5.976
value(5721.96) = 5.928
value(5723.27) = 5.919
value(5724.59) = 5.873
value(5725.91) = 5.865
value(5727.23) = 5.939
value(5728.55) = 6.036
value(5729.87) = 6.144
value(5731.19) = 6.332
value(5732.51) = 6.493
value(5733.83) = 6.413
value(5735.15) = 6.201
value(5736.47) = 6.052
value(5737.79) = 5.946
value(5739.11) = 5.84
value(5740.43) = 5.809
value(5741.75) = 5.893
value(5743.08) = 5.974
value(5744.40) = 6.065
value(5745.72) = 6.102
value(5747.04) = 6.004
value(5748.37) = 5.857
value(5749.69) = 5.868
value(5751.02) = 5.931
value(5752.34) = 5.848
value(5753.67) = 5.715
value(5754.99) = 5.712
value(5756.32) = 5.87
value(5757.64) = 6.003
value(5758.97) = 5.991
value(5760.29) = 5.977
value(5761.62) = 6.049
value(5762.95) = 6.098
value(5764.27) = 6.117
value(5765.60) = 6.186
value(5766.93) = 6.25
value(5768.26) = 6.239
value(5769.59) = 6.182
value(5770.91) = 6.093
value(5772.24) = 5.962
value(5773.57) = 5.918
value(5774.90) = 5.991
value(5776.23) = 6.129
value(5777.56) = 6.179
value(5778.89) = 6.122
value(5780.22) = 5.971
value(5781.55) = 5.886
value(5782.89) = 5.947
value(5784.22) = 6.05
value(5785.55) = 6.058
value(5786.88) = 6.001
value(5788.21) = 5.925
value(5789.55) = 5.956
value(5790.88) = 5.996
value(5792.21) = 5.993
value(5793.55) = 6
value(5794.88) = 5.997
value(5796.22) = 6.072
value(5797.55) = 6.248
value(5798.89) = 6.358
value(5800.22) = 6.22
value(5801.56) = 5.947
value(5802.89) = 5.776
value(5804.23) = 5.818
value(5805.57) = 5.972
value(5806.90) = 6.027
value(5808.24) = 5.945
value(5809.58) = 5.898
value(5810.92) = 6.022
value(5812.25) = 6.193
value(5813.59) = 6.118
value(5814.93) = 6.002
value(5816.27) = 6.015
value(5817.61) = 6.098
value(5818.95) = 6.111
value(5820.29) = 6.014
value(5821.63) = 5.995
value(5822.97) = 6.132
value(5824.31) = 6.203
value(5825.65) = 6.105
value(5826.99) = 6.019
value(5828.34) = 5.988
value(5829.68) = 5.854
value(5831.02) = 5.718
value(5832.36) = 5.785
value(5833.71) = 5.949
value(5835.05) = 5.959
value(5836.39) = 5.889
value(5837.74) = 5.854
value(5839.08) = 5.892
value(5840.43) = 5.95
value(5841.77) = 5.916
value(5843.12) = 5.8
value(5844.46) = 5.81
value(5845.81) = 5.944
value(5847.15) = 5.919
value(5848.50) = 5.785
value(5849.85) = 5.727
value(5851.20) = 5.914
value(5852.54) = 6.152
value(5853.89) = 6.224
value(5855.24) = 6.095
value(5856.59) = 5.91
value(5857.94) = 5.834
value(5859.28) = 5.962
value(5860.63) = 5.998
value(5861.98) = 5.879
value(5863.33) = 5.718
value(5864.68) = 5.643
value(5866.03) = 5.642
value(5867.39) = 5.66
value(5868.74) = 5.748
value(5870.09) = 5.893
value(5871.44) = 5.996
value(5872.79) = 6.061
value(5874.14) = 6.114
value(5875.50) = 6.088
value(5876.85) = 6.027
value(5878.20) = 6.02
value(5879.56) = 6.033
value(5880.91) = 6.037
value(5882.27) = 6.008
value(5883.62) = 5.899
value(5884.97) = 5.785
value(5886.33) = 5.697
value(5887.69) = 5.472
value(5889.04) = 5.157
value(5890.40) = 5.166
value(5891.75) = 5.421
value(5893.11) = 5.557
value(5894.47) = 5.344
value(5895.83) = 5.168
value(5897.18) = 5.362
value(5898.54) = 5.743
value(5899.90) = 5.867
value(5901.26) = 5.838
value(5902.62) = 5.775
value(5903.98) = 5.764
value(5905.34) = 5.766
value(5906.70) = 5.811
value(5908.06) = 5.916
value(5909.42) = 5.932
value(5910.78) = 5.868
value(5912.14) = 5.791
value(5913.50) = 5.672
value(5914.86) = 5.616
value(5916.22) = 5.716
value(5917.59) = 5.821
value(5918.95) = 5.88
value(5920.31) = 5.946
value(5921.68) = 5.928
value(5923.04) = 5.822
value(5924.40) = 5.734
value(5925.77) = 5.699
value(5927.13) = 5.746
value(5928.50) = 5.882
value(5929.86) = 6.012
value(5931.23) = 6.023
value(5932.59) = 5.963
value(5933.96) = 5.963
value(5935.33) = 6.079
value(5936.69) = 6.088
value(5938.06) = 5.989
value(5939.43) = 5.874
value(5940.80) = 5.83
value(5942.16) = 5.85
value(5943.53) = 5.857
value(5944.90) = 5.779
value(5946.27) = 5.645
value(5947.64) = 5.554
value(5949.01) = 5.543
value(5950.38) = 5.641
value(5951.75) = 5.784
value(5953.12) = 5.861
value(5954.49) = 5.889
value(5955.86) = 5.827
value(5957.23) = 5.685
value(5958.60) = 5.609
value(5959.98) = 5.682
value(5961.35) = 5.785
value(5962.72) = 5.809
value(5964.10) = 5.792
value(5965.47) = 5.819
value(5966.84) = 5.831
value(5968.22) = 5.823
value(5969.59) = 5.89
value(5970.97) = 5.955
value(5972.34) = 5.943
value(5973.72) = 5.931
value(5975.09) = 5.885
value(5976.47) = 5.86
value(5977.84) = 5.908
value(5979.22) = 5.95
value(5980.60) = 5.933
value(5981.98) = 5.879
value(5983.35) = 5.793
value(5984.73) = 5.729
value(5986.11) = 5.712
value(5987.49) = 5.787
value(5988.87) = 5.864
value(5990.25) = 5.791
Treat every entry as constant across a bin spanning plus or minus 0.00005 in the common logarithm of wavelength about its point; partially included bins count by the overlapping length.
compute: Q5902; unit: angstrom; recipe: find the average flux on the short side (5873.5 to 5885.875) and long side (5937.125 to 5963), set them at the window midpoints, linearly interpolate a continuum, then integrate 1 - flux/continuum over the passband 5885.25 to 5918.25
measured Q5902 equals 1.6 angstrom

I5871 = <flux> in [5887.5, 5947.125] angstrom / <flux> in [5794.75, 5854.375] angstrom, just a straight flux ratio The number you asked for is 0.96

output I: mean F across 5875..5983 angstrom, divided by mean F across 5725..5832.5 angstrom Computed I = 1.0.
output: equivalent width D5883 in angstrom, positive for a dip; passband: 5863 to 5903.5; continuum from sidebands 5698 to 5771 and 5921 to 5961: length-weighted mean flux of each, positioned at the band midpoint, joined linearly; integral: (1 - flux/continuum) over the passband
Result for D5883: 1.00 angstrom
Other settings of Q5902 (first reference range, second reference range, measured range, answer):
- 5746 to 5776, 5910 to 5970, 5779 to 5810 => -0.22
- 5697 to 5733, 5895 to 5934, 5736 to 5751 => 0.12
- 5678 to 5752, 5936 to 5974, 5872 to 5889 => -0.12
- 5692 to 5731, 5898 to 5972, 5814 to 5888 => -0.47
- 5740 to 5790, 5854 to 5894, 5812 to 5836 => -0.45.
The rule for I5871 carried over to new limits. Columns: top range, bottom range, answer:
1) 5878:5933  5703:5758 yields 0.96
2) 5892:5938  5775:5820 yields 0.96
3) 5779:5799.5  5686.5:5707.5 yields 1.01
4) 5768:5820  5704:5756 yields 1.01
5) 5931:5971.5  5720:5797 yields 0.97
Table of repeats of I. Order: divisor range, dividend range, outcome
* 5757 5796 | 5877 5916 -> 0.94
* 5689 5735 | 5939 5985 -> 0.96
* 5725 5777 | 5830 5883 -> 0.98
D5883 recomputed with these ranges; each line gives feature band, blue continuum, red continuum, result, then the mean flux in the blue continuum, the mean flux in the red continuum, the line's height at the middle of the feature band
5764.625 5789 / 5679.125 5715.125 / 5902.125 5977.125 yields -0.6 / 5.96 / 5.83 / 5.92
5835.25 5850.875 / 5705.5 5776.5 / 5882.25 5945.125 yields 0.0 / 6.01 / 5.76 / 5.86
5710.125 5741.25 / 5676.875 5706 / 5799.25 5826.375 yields -0.2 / 5.99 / 6.04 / 6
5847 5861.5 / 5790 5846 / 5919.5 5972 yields 0.0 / 5.99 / 5.83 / 5.95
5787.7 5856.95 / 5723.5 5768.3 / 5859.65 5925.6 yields -1.2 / 6.02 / 5.77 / 5.89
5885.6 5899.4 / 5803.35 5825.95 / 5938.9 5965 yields 1.1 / 6.04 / 5.75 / 5.88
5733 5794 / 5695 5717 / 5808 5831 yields 0.2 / 6.02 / 6.03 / 6.03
